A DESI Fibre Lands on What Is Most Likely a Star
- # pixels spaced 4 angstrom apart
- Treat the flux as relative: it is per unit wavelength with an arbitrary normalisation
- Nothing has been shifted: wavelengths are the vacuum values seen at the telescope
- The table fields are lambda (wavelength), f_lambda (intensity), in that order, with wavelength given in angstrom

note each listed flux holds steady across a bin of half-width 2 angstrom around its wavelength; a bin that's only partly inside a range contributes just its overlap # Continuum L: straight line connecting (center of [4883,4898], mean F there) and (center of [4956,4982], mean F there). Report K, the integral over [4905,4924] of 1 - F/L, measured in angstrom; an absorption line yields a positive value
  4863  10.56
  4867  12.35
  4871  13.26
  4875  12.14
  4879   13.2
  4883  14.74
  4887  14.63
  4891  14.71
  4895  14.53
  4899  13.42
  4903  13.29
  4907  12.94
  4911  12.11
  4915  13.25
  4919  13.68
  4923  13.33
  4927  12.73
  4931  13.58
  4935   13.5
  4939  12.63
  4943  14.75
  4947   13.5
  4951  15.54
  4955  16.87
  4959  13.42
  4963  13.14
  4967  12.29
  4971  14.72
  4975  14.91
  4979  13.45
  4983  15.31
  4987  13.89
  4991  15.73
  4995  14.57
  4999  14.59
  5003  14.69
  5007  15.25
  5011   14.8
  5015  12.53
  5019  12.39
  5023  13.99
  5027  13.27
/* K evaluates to 1.7 angstrom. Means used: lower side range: 14.6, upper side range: 13.8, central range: 13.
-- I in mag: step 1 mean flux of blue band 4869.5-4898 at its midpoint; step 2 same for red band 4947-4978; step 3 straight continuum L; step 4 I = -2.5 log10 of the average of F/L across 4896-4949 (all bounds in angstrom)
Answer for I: 0.06 mag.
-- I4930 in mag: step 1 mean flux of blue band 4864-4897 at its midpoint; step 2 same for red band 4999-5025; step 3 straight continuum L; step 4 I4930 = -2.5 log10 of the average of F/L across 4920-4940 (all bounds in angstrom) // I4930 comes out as 0.04 mag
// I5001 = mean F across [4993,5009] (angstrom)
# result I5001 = 14.8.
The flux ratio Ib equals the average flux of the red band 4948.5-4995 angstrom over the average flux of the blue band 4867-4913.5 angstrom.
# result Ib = 1.07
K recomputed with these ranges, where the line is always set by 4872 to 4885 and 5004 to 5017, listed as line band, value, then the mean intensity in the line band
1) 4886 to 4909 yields -0.70 angstrom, 13.9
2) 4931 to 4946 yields 0.15 angstrom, 13.6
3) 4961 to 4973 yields 0.48 angstrom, 13.4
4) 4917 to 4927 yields 0.21 angstrom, 13.3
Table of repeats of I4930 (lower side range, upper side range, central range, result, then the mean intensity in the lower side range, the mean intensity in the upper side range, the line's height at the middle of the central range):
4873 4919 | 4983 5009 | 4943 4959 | -0.055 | 13.5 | 14.8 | 14.3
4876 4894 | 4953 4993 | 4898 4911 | 0.097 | 14.2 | 14.4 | 14.2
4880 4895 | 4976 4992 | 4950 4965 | -0.010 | 14.6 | 14.5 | 14.6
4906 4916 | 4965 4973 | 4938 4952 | -0.074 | 12.7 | 13.5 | 13.2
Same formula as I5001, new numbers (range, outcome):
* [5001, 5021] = 13.9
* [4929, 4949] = 13.6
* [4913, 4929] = 13.2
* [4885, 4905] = 14.1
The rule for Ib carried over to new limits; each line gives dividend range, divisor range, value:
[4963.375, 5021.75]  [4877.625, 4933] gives 1.04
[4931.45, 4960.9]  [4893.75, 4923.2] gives 1.07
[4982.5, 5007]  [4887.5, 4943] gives 1.10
